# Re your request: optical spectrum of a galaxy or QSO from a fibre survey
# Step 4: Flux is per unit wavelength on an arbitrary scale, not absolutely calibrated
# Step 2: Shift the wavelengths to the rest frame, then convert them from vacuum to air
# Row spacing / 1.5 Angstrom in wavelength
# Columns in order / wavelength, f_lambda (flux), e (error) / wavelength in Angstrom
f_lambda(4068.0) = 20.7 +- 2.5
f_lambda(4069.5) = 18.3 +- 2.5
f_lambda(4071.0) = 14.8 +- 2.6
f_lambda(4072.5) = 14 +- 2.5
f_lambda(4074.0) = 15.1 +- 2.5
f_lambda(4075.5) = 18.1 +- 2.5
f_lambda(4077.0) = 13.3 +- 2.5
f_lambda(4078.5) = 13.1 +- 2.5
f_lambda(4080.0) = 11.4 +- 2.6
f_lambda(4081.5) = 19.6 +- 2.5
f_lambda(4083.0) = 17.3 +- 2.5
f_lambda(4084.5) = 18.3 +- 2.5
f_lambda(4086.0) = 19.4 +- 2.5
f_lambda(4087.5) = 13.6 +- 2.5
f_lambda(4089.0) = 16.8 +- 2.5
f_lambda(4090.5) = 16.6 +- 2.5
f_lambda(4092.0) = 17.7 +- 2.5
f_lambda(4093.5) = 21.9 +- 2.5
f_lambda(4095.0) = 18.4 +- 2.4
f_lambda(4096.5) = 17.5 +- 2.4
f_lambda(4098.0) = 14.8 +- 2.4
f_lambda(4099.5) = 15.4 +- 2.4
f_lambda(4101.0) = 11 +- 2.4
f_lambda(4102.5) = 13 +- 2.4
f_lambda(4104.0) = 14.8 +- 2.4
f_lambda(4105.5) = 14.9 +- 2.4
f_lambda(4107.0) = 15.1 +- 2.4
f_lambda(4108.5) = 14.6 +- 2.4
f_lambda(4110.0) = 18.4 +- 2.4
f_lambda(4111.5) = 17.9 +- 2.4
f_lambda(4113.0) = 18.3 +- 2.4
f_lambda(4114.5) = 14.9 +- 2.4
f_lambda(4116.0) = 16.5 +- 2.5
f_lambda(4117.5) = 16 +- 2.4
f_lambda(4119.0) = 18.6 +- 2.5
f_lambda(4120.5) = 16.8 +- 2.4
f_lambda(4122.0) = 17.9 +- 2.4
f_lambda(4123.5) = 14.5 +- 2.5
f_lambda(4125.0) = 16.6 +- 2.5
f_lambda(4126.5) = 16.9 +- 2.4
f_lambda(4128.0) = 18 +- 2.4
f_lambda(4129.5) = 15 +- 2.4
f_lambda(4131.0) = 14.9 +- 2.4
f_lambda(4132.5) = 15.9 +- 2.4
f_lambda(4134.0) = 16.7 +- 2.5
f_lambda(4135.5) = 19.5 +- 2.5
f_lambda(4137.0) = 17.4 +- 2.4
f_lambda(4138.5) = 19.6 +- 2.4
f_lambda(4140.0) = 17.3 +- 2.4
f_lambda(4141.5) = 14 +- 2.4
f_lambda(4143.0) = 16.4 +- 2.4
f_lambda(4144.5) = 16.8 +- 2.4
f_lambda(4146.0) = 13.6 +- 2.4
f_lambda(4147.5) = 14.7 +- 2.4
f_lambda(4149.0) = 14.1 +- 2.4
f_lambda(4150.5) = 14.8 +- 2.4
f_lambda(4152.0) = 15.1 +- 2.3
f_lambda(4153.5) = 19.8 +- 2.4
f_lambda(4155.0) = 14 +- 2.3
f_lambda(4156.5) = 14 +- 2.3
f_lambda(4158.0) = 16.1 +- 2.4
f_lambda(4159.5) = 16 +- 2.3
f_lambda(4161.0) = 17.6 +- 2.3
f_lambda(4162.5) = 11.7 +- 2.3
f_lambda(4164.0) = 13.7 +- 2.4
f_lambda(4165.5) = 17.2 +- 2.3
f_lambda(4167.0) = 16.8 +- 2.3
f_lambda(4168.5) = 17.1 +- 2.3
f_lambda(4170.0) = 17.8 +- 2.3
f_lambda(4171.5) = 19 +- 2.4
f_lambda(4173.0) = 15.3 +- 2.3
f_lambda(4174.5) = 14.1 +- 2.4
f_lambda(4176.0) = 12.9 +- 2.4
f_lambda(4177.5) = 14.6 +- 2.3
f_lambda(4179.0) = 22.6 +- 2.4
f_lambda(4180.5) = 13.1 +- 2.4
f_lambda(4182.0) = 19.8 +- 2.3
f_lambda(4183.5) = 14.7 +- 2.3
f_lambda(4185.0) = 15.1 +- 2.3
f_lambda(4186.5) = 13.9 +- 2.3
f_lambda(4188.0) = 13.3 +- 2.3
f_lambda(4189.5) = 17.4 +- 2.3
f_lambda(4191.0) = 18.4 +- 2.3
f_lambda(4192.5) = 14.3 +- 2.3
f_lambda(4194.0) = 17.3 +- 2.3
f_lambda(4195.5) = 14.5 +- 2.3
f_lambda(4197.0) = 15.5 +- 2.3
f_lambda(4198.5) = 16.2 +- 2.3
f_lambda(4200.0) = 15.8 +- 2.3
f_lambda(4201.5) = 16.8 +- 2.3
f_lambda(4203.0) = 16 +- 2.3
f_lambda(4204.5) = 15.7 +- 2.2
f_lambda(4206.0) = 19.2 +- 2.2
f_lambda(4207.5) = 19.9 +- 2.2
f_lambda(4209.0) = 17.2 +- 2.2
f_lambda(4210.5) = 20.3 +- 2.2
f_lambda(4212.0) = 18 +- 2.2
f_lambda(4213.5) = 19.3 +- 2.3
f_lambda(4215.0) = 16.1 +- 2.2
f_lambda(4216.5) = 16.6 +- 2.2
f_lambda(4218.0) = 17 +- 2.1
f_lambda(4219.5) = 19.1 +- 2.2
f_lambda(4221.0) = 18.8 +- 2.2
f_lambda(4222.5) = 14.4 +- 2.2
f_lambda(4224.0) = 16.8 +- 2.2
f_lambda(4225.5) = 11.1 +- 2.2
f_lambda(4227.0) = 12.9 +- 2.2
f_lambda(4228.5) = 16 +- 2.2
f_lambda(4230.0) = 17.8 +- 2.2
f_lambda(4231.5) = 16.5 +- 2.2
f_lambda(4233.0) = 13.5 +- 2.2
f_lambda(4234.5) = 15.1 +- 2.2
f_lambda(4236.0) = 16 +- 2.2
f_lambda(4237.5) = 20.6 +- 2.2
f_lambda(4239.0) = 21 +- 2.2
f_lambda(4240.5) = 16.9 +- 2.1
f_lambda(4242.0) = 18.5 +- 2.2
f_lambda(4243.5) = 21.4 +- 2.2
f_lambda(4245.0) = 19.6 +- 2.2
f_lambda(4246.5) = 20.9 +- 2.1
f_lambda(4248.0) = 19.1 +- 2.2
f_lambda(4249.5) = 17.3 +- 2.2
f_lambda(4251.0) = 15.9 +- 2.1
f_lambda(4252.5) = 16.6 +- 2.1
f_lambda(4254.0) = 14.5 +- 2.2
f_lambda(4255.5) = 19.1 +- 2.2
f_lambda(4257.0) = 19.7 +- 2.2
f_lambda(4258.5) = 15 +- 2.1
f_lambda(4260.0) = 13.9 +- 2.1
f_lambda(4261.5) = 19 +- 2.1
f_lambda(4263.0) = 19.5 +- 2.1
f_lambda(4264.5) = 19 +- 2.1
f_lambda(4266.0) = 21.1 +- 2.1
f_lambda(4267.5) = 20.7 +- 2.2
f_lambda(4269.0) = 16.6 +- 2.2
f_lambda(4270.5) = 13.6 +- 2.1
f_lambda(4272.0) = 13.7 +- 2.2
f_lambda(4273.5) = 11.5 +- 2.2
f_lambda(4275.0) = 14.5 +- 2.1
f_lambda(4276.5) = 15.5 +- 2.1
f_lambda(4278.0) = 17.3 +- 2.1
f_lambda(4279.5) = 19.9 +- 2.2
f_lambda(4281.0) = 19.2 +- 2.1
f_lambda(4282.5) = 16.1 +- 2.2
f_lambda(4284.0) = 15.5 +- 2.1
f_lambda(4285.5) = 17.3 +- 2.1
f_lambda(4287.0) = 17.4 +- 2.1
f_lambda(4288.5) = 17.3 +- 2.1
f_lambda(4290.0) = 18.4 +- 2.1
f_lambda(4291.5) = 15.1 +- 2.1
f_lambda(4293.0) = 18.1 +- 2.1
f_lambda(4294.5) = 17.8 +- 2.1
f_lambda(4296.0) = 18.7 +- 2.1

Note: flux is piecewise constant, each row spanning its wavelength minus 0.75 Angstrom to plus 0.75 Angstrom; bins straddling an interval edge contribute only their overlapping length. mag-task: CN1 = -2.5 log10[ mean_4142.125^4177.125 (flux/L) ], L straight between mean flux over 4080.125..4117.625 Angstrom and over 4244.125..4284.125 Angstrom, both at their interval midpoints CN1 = 0.08 mag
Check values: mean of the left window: 16.4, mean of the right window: 17.2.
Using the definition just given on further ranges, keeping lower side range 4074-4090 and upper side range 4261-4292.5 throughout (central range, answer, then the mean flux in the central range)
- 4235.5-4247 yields -0.152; 19.4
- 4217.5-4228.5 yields 0.070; 15.7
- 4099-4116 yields 0.057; 15.4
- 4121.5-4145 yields -0.025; 16.7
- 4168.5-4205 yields 0.037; 16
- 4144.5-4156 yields 0.080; 15.2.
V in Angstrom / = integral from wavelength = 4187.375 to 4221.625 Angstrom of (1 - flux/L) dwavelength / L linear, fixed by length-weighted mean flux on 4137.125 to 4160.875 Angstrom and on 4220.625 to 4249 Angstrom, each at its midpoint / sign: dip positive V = -0.7 Angstrom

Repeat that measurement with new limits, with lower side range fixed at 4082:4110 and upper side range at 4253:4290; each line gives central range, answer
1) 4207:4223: -1.1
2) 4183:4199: 1.1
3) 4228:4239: 0.0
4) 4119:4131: -0.1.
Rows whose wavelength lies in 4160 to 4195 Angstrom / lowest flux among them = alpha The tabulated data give 11.7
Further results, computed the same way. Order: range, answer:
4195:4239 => 11.1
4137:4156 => 13.6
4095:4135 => 11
